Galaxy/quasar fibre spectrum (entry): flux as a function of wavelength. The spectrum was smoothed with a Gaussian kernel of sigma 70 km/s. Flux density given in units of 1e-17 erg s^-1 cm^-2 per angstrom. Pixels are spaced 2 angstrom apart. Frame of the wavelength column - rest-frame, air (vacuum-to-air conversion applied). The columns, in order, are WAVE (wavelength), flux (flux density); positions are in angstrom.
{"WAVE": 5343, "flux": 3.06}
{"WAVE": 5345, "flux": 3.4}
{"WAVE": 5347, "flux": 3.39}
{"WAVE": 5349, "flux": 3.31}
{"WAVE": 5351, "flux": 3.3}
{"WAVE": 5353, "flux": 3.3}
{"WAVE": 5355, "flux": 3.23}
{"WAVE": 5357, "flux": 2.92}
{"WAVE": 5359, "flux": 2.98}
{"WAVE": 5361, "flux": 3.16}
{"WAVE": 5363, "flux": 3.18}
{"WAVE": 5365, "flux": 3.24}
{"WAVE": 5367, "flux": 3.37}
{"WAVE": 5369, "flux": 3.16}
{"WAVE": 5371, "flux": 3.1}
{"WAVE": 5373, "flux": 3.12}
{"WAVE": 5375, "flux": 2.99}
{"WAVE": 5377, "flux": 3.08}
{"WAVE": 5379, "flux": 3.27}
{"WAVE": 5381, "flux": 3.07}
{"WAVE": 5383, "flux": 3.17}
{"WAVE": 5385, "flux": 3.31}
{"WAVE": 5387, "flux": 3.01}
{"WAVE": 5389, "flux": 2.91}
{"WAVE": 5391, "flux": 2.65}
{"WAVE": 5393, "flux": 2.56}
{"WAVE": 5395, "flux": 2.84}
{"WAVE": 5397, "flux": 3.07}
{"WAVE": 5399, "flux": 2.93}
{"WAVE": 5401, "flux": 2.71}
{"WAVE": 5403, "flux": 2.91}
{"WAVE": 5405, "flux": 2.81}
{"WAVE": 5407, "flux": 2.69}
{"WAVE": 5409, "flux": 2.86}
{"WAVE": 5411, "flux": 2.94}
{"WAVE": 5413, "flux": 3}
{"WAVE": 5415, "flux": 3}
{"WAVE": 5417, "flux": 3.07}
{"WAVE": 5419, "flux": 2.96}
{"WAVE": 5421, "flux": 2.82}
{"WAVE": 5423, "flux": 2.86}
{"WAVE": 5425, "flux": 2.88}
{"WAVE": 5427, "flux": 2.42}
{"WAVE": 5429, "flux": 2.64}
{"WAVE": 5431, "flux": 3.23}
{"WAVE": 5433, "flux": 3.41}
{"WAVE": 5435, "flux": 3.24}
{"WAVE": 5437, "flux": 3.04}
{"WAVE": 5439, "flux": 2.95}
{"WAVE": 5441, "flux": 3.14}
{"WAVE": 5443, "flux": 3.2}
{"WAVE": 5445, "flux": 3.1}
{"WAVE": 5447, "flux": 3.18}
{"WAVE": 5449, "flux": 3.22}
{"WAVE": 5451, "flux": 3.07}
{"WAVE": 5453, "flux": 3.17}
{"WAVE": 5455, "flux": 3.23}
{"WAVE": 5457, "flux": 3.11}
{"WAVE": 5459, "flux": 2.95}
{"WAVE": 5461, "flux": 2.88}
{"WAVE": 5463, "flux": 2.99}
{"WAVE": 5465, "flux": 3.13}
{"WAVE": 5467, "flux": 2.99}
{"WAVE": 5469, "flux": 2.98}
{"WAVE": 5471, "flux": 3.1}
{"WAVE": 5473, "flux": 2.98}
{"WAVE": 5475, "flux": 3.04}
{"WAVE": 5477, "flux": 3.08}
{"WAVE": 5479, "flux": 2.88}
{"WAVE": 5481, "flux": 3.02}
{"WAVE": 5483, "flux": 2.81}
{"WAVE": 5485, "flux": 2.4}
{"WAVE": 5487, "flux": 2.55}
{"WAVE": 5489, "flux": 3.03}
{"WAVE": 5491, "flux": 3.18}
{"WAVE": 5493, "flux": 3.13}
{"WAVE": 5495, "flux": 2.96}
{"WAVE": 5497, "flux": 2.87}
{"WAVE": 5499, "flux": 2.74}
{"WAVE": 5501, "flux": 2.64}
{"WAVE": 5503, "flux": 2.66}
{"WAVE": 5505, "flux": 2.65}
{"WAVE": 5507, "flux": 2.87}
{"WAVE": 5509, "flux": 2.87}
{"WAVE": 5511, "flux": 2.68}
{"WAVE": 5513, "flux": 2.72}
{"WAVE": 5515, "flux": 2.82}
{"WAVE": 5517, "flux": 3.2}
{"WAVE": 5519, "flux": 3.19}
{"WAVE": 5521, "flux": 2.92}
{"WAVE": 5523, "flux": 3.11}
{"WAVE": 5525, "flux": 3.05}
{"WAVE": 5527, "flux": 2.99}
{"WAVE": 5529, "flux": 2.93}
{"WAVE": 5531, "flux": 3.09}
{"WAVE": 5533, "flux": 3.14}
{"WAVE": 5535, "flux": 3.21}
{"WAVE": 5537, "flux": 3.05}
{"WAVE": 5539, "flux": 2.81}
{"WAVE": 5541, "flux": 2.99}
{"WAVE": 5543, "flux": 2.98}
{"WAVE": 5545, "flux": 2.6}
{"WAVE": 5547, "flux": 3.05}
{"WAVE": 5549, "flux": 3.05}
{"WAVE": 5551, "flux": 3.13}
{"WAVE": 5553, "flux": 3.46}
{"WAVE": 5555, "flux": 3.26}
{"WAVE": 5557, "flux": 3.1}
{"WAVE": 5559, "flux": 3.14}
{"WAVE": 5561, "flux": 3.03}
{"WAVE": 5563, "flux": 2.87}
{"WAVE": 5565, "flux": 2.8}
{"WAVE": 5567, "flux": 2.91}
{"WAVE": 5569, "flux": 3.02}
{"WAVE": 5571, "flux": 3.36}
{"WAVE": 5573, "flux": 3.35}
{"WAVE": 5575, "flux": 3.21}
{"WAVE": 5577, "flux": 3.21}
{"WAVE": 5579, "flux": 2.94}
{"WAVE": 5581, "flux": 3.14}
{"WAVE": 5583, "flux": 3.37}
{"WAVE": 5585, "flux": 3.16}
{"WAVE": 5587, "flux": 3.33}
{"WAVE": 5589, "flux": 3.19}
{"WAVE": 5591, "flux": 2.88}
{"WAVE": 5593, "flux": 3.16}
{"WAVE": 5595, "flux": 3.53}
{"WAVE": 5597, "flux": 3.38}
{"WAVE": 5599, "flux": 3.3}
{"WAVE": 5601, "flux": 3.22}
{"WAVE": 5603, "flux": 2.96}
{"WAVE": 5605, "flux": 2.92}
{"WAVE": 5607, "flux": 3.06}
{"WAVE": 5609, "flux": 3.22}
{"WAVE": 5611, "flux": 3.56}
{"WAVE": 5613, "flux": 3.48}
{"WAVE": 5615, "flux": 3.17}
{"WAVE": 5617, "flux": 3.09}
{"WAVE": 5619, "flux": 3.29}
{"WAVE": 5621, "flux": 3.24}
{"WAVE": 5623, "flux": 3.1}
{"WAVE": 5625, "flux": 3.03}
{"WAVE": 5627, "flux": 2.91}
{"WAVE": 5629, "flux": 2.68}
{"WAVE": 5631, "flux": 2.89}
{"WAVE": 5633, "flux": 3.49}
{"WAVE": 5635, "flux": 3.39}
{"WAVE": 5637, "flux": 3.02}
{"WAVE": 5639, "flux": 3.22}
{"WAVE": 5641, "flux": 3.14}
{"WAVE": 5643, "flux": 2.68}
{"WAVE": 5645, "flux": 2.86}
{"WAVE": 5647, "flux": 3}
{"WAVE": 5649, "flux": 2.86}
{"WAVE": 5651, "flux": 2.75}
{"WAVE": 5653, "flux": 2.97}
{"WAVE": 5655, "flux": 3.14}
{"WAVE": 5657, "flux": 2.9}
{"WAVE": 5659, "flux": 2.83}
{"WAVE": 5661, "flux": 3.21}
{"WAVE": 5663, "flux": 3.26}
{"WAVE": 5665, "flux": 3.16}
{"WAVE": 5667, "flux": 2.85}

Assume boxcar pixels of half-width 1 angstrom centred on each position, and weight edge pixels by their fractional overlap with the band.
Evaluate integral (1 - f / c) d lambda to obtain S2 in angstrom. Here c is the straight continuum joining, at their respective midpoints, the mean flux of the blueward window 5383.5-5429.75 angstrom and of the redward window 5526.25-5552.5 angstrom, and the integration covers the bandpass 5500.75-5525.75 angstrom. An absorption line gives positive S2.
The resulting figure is 0.9 angstrom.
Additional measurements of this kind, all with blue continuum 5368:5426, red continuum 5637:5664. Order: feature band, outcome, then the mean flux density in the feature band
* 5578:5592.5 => -0.8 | 3.14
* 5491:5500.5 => 0.1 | 2.94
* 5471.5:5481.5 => -0.1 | 3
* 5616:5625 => -0.5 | 3.16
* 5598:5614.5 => -1.3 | 3.21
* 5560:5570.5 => 0.1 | 2.95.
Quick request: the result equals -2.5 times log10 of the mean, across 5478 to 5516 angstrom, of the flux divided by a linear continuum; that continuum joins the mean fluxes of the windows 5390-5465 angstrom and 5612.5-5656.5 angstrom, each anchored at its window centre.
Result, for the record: 0.068 mag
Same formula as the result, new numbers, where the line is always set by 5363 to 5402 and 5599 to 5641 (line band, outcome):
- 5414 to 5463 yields 0.011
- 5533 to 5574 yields 0.020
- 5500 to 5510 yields 0.133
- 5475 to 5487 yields 0.092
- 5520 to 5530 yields 0.037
